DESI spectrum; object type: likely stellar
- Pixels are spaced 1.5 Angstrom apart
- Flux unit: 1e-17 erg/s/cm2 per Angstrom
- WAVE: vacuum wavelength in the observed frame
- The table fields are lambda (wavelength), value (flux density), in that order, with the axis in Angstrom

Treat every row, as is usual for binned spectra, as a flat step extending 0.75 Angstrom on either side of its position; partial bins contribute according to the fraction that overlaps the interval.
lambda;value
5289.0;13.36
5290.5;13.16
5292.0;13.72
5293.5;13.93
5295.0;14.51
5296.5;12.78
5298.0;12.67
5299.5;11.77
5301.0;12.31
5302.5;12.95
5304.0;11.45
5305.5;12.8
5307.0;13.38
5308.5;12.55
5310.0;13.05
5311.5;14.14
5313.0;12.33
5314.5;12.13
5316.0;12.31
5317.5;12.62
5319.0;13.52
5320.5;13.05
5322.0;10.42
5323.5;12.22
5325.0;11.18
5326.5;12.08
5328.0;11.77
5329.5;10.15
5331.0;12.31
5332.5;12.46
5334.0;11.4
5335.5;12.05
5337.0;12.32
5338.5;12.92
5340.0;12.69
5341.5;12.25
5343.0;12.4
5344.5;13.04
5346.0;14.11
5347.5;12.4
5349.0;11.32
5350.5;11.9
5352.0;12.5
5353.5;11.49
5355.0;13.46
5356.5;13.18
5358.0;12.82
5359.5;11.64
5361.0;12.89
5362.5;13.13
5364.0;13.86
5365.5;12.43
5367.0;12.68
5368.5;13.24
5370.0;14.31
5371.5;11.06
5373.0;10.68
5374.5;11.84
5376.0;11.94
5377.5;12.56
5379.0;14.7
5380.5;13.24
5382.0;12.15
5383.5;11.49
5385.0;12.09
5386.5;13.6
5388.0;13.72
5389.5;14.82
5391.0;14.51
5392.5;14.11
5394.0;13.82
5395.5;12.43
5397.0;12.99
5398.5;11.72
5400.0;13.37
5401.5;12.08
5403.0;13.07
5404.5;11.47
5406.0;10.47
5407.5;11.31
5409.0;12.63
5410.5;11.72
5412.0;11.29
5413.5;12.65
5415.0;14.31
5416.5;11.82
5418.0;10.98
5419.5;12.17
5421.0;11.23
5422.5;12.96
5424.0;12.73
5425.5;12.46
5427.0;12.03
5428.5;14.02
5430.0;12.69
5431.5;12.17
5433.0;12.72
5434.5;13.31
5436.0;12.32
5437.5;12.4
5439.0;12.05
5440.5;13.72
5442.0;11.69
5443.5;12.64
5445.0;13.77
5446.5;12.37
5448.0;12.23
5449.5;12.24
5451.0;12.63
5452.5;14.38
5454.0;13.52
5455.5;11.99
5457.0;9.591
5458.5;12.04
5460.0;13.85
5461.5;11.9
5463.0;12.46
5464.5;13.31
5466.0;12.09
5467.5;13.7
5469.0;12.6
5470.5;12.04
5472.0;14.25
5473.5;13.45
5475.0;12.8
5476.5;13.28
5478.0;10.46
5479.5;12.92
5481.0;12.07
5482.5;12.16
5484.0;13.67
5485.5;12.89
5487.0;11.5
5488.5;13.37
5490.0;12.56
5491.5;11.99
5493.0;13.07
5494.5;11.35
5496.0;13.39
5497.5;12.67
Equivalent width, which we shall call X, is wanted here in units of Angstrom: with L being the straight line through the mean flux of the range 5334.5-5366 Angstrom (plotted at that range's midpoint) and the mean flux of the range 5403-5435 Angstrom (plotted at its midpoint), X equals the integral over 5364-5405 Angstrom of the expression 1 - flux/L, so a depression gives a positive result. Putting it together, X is -1.4 Angstrom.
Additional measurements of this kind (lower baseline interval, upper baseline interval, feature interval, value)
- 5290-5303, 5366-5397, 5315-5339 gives 1.8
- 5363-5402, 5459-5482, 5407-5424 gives 0.9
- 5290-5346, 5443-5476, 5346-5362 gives 0.2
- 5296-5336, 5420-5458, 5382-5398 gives -1.1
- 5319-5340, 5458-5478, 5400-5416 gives 0.4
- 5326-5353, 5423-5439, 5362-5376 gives -0.2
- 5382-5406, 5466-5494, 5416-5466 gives 1.1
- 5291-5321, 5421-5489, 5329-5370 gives 0.9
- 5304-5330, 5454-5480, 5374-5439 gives -0.8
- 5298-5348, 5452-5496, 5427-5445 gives -0.3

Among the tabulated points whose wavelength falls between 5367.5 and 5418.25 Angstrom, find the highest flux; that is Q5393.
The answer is 14.82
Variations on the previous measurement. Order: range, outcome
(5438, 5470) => 14.38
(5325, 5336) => 12.46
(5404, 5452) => 14.31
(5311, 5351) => 14.14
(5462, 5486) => 14.25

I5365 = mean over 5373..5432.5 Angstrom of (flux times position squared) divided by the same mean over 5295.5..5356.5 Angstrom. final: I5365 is 1.04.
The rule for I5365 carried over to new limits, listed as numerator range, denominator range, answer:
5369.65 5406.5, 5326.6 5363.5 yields 1.05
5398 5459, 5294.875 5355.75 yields 1.04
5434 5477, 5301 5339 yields 1.09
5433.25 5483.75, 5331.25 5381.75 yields 1.04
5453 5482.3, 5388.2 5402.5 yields 0.97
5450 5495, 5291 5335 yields 1.07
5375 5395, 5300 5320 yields 1.07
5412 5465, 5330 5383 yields 1.03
